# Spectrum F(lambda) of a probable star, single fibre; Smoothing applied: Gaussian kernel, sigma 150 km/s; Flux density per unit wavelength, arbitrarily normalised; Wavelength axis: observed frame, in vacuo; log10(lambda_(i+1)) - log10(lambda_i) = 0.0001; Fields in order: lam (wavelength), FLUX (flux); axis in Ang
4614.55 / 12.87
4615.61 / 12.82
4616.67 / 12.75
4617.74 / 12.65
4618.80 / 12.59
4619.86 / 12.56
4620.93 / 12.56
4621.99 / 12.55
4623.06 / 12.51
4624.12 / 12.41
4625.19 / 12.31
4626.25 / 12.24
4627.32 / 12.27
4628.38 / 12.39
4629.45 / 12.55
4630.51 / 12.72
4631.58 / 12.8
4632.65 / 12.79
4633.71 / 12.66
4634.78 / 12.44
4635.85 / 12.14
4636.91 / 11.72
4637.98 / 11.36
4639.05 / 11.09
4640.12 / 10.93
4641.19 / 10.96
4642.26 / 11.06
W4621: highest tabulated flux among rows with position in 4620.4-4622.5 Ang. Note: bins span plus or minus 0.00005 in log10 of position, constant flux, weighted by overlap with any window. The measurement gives 12.56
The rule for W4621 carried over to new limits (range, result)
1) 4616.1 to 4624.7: 12.75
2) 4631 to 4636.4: 12.8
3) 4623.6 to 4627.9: 12.41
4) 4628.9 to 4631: 12.72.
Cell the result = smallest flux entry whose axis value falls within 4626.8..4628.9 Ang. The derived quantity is 12.27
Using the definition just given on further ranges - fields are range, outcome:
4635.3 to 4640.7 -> 10.93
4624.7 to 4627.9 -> 12.24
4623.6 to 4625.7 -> 12.31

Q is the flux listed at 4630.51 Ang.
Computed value 12.72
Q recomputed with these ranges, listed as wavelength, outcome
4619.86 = 12.56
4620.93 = 12.56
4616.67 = 12.75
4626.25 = 12.24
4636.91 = 11.72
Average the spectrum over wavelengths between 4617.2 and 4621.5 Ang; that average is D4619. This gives 12.6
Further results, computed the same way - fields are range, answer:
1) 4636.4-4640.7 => 11.3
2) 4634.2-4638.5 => 11.9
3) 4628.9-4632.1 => 12.7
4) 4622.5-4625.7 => 12.4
